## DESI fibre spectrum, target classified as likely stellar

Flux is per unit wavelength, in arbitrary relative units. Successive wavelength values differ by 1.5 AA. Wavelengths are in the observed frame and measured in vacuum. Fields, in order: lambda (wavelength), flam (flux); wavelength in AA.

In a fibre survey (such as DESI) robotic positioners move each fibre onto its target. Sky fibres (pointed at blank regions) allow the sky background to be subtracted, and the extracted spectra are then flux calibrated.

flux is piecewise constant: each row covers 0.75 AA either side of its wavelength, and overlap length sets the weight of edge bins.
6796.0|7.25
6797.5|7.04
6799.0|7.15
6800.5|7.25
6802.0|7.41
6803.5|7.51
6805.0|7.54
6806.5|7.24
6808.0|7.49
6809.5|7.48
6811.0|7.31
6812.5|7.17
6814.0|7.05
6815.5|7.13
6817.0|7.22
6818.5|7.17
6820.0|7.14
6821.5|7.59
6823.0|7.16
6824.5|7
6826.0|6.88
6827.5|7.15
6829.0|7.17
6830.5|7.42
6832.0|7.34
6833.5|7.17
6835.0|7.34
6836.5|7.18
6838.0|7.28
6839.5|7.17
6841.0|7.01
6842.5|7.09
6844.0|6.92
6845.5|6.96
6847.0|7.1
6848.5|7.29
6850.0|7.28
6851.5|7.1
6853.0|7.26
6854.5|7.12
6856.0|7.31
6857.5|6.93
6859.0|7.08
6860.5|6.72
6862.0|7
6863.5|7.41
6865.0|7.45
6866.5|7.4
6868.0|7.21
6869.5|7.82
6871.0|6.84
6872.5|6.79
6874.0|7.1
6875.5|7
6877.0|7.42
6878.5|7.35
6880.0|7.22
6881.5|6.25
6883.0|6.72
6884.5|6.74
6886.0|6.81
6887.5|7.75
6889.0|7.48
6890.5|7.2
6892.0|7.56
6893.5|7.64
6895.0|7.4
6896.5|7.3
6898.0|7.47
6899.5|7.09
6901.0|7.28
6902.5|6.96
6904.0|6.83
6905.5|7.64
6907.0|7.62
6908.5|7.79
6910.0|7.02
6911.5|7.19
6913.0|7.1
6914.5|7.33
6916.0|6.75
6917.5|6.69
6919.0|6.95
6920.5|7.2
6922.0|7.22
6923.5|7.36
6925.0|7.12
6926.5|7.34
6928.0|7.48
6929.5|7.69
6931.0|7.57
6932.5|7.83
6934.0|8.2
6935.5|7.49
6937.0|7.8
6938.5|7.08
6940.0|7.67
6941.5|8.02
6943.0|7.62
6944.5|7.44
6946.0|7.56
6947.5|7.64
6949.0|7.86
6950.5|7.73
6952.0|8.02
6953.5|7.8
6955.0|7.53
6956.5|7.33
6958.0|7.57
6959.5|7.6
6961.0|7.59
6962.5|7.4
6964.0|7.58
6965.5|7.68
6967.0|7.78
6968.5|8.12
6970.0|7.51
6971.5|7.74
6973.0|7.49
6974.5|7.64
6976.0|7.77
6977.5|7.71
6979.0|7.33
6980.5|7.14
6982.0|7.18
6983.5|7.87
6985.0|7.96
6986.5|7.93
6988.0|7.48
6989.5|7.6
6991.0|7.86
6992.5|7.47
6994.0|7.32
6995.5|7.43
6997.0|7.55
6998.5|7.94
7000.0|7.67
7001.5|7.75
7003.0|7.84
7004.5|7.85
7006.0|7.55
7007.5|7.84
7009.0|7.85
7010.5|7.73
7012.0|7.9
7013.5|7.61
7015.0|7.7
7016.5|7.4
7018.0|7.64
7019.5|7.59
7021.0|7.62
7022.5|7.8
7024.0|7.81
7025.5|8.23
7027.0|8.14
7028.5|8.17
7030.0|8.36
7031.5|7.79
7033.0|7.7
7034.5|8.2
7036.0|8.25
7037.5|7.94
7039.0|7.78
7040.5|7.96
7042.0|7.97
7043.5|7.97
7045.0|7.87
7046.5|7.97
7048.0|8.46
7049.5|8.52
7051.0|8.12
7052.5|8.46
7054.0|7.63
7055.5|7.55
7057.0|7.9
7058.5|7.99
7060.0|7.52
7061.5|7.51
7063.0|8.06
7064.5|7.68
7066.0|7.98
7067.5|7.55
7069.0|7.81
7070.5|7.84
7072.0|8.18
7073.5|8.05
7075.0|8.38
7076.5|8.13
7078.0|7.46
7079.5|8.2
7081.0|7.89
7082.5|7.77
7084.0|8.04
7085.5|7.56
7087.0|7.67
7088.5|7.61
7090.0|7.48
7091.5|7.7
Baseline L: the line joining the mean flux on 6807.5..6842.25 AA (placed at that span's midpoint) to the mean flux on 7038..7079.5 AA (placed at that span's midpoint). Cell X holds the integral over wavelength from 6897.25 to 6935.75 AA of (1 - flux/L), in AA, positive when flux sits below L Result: 1.0 AA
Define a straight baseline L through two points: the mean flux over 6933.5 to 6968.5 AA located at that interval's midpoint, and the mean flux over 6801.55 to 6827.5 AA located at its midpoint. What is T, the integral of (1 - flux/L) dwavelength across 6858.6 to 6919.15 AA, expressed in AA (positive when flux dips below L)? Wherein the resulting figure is 2.4 AA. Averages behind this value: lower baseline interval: 7.26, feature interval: 7.18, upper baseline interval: 7.66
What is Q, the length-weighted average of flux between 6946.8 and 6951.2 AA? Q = 7.74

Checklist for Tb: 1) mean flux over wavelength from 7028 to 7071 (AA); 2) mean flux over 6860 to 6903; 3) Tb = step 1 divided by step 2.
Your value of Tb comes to 1.11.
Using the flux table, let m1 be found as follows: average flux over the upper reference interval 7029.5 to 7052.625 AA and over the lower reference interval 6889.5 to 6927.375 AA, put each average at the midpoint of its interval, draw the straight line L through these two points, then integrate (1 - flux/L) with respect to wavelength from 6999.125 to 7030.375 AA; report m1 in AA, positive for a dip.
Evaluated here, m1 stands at 0.4 AA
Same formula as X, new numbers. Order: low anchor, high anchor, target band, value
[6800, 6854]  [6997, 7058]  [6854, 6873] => 0.46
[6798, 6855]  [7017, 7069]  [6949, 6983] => 0.29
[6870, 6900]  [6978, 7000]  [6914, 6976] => -1.14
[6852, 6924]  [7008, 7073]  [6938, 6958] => -0.48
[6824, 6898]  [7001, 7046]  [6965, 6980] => -0.05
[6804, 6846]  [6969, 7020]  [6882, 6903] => 0.42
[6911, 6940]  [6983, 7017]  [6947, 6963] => -0.34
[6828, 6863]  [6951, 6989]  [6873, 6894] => 0.41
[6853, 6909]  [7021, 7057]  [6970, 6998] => 0.55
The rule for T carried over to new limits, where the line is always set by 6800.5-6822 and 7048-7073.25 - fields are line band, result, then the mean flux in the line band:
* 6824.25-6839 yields 0.33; 7.2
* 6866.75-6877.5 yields 0.41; 7.17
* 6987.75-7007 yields 0.29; 7.65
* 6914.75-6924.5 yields 0.68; 7.05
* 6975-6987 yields 0.18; 7.61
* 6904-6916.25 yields 0.41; 7.3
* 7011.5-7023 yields 0.24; 7.65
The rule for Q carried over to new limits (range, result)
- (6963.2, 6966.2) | 7.63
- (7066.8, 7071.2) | 7.73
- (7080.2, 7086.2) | 7.82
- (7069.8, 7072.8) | 8.01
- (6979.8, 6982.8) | 7.17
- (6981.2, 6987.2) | 7.73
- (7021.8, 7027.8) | 8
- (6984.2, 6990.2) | 7.74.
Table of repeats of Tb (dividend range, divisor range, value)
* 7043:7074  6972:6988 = 1.04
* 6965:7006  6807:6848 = 1.06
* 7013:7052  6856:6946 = 1.09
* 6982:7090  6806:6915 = 1.09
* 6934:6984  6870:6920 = 1.06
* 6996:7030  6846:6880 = 1.09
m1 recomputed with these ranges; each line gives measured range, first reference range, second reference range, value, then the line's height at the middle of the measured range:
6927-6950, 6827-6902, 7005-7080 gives -0.55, 7.48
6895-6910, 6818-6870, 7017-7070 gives 0.17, 7.4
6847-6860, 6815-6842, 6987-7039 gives 0.21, 7.27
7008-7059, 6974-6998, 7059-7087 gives -1.27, 7.73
